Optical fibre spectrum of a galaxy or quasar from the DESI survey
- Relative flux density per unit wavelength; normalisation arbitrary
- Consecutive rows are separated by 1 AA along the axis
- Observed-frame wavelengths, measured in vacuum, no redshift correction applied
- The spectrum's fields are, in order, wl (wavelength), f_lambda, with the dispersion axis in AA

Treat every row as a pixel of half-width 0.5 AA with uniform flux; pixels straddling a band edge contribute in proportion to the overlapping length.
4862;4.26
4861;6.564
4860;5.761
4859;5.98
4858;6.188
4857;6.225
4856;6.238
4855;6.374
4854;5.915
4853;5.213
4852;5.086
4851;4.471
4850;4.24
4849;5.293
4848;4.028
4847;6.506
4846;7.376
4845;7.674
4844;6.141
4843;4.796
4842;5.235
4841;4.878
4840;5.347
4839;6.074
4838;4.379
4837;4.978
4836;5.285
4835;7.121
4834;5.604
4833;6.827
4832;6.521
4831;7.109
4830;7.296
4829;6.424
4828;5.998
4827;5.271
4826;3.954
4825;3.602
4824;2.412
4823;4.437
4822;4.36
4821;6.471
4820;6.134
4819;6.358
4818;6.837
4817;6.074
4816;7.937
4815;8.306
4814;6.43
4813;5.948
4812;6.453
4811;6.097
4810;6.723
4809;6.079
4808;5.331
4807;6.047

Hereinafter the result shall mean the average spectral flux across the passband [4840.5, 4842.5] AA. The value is 5.06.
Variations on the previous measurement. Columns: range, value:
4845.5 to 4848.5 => 5.97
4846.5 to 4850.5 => 5.02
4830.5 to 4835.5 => 6.64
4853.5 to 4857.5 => 6.19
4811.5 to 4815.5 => 6.78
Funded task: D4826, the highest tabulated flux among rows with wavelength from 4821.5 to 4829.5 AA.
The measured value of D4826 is 6.424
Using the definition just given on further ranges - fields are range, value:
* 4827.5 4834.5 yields 7.296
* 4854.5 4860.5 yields 6.374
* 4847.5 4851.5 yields 5.293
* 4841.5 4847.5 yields 7.674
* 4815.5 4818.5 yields 7.937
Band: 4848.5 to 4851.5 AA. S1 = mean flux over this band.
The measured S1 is 4.67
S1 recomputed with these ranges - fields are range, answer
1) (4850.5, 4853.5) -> 4.92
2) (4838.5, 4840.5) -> 5.71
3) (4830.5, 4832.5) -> 6.81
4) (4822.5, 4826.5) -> 3.6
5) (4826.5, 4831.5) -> 6.42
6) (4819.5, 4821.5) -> 6.3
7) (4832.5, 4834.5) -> 6.22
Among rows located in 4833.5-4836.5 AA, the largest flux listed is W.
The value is 7.121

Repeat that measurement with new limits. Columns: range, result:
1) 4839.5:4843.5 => 5.347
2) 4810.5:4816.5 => 8.306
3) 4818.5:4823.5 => 6.471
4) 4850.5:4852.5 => 5.086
